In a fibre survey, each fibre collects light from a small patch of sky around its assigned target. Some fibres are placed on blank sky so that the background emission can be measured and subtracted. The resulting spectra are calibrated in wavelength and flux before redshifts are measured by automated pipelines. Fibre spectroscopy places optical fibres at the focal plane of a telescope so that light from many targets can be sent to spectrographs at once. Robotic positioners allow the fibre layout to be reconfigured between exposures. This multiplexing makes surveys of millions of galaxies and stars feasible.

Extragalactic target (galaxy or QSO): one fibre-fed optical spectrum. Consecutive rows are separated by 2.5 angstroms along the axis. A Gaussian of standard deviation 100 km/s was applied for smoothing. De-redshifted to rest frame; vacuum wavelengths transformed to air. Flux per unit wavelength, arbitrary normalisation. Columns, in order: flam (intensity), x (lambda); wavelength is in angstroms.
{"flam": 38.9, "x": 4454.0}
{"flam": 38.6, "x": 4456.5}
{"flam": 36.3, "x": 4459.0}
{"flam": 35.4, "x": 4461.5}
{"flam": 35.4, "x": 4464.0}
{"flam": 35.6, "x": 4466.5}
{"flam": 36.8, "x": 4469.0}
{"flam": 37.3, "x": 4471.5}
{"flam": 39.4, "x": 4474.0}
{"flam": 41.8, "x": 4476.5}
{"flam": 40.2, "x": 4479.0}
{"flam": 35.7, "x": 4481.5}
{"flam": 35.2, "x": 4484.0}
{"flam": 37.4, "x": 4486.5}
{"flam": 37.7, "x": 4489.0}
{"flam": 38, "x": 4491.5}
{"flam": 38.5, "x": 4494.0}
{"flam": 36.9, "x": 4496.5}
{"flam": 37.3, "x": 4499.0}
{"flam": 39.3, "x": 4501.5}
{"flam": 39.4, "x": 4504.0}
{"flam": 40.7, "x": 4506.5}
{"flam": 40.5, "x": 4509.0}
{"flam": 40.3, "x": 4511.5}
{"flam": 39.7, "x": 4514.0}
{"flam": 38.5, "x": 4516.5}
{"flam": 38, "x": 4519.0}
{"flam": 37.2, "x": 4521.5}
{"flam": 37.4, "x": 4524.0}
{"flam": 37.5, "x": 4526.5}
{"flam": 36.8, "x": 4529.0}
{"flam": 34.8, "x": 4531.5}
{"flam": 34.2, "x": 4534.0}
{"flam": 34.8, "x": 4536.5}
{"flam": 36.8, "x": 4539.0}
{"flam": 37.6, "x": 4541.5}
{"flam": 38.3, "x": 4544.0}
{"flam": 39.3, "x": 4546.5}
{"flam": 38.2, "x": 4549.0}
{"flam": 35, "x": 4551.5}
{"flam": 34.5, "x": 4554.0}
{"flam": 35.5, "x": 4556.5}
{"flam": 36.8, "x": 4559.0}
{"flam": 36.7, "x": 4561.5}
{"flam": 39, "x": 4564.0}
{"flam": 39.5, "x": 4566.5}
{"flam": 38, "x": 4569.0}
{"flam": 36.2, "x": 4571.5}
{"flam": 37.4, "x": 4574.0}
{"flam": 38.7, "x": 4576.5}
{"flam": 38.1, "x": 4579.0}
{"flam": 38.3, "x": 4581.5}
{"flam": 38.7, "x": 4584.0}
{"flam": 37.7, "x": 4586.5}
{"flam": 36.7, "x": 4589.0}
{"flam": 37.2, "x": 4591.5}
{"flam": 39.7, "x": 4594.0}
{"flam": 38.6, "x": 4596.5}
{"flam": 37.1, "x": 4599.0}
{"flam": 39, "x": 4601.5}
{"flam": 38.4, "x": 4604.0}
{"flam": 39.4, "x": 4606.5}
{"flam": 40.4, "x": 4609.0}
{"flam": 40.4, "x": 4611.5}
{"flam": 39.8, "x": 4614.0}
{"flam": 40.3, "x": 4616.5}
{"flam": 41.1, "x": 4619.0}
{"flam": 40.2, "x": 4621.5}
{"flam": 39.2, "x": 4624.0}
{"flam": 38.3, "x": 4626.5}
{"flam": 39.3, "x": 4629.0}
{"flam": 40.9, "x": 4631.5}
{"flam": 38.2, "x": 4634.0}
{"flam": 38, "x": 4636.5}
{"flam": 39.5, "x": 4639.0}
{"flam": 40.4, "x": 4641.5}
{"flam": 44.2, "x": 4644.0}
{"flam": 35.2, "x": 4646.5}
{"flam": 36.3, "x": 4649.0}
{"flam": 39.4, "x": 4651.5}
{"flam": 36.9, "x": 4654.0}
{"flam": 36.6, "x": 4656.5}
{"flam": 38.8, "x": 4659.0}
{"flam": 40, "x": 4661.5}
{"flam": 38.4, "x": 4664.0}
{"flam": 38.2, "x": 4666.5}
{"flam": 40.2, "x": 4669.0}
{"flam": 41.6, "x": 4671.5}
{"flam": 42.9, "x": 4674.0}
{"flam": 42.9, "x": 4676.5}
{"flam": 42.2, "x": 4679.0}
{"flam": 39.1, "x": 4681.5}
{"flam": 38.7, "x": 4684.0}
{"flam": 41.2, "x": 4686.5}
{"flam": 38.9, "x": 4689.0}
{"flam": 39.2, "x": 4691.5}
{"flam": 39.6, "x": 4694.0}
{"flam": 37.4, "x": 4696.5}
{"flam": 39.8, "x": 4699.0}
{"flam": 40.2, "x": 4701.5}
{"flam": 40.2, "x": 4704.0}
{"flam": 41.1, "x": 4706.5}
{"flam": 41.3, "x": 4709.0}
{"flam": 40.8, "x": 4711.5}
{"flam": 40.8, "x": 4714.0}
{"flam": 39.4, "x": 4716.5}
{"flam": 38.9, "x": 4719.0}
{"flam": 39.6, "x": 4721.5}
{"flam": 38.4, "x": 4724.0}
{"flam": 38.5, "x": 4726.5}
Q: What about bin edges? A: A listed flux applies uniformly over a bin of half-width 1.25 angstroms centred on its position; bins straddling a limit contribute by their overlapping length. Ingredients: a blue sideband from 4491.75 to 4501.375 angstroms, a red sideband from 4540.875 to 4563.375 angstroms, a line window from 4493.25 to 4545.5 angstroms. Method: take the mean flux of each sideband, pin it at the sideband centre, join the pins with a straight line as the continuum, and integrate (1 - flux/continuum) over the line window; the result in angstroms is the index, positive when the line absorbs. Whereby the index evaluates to -0.5 angstroms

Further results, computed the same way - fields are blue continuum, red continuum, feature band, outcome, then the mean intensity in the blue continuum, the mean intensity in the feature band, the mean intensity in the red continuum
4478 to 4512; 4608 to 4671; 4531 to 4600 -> 2.62 angstroms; 38.3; 37.3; 39.2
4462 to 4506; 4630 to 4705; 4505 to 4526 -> -0.51 angstroms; 37.8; 39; 39.5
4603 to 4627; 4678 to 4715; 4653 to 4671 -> 0.60 angstroms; 39.8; 38.6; 40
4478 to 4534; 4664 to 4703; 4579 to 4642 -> 0.28 angstroms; 37.9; 39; 40.1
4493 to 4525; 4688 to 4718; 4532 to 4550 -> 0.94 angstroms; 38.8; 36.9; 39.9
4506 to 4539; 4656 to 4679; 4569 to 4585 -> 0.29 angstroms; 37.6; 37.9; 40.2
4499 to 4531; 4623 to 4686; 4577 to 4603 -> 0.62 angstroms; 38.6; 38.1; 39.4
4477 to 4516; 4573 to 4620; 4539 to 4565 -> 1.08 angstroms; 38.5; 37.1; 38.8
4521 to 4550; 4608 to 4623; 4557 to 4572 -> 0.19 angstroms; 36.9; 37.7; 40.3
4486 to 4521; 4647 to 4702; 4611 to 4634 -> -0.37 angstroms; 38.7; 39.8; 39.4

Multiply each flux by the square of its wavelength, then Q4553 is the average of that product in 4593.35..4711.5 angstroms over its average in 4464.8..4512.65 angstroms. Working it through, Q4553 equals 1.11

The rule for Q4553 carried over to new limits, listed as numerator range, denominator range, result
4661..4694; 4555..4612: 1.10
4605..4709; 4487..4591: 1.11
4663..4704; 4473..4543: 1.14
